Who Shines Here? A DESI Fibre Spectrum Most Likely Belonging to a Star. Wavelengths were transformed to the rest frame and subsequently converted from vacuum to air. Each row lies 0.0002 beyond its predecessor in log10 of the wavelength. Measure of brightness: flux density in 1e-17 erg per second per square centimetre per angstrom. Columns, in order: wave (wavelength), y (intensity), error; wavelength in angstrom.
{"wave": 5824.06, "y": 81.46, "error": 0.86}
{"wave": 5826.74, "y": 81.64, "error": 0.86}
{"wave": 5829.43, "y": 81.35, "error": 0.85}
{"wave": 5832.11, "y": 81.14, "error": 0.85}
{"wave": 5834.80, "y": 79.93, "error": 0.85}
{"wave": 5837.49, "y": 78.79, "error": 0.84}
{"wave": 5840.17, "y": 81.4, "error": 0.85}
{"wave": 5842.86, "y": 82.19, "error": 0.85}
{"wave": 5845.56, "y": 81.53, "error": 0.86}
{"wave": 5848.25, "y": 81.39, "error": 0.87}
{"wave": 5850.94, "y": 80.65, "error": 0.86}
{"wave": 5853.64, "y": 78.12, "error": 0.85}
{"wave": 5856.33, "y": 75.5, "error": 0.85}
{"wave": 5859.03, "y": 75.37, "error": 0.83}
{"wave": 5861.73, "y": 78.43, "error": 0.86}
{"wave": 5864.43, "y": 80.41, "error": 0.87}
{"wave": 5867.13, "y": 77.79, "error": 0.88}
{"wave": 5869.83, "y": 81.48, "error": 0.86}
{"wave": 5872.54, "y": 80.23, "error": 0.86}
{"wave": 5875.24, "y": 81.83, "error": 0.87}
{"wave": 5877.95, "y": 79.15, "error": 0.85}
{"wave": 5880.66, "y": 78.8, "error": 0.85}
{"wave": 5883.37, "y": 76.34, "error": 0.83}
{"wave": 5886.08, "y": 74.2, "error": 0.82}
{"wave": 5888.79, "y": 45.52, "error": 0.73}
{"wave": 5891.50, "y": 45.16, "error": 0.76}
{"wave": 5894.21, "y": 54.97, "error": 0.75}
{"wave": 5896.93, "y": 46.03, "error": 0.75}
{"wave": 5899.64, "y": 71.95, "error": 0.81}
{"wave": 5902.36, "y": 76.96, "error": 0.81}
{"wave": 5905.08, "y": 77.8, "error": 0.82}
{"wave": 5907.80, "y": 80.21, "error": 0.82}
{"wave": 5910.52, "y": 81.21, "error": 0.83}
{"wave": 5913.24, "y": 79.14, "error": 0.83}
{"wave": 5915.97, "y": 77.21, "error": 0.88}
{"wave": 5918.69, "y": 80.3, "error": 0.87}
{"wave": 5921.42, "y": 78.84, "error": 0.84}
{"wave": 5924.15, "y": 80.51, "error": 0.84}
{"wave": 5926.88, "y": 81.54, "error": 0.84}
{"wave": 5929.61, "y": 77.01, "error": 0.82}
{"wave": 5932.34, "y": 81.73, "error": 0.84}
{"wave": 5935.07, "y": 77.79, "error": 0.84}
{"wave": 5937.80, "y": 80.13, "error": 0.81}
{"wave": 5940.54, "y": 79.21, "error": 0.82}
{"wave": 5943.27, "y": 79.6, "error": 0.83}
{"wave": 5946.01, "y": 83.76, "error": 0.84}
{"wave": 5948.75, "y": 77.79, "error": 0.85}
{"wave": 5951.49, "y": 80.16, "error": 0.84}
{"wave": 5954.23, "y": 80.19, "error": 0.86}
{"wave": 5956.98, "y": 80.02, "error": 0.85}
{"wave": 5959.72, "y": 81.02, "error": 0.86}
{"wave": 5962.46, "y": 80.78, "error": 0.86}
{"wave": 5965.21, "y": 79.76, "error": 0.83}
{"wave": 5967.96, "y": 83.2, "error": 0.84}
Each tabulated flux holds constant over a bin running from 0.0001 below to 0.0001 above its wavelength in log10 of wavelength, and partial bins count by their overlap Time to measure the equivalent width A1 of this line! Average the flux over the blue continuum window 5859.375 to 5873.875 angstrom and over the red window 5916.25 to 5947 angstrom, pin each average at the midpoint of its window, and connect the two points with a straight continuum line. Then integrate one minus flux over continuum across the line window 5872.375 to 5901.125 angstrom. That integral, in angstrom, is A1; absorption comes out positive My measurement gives 4.8 angstrom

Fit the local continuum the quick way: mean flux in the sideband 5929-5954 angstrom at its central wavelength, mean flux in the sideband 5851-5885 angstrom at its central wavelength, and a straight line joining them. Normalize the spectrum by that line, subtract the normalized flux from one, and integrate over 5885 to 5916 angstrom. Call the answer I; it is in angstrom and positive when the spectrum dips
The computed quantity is 4.7 angstrom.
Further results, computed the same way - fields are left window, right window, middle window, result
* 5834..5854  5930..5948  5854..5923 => 5.93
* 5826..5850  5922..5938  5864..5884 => 0.23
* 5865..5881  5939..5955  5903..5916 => 0.14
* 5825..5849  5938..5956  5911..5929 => 0.17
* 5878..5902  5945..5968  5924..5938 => -1.10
